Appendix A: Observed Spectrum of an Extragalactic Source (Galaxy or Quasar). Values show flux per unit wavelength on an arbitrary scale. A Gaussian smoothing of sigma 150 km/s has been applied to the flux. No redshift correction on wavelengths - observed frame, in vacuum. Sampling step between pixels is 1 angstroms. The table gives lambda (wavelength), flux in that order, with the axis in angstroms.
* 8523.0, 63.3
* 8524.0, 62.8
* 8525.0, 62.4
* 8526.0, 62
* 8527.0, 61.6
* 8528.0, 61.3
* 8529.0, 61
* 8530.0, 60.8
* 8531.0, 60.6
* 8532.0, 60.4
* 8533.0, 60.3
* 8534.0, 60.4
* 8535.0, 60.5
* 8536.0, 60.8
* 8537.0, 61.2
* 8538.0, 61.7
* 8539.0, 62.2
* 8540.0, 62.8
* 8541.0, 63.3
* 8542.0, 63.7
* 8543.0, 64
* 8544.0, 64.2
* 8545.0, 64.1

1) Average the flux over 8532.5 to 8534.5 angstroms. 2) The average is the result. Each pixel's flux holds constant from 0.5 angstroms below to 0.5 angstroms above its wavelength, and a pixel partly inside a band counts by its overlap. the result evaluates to 60.3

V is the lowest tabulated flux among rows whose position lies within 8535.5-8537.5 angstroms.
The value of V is 60.8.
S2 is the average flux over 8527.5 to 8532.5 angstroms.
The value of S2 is 60.8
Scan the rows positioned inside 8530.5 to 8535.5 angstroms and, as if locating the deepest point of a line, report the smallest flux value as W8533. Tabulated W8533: 60.3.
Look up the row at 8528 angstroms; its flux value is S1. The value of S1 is 61.3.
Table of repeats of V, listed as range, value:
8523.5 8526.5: 62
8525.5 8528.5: 61.3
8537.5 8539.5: 61.7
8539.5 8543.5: 62.8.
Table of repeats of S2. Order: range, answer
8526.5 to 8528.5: 61.5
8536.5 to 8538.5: 61.5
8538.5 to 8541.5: 62.8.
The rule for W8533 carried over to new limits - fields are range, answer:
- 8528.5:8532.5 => 60.4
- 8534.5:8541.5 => 60.5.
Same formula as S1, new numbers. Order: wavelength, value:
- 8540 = 62.8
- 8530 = 60.8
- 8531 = 60.6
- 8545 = 64.1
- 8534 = 60.4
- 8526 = 62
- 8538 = 61.7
